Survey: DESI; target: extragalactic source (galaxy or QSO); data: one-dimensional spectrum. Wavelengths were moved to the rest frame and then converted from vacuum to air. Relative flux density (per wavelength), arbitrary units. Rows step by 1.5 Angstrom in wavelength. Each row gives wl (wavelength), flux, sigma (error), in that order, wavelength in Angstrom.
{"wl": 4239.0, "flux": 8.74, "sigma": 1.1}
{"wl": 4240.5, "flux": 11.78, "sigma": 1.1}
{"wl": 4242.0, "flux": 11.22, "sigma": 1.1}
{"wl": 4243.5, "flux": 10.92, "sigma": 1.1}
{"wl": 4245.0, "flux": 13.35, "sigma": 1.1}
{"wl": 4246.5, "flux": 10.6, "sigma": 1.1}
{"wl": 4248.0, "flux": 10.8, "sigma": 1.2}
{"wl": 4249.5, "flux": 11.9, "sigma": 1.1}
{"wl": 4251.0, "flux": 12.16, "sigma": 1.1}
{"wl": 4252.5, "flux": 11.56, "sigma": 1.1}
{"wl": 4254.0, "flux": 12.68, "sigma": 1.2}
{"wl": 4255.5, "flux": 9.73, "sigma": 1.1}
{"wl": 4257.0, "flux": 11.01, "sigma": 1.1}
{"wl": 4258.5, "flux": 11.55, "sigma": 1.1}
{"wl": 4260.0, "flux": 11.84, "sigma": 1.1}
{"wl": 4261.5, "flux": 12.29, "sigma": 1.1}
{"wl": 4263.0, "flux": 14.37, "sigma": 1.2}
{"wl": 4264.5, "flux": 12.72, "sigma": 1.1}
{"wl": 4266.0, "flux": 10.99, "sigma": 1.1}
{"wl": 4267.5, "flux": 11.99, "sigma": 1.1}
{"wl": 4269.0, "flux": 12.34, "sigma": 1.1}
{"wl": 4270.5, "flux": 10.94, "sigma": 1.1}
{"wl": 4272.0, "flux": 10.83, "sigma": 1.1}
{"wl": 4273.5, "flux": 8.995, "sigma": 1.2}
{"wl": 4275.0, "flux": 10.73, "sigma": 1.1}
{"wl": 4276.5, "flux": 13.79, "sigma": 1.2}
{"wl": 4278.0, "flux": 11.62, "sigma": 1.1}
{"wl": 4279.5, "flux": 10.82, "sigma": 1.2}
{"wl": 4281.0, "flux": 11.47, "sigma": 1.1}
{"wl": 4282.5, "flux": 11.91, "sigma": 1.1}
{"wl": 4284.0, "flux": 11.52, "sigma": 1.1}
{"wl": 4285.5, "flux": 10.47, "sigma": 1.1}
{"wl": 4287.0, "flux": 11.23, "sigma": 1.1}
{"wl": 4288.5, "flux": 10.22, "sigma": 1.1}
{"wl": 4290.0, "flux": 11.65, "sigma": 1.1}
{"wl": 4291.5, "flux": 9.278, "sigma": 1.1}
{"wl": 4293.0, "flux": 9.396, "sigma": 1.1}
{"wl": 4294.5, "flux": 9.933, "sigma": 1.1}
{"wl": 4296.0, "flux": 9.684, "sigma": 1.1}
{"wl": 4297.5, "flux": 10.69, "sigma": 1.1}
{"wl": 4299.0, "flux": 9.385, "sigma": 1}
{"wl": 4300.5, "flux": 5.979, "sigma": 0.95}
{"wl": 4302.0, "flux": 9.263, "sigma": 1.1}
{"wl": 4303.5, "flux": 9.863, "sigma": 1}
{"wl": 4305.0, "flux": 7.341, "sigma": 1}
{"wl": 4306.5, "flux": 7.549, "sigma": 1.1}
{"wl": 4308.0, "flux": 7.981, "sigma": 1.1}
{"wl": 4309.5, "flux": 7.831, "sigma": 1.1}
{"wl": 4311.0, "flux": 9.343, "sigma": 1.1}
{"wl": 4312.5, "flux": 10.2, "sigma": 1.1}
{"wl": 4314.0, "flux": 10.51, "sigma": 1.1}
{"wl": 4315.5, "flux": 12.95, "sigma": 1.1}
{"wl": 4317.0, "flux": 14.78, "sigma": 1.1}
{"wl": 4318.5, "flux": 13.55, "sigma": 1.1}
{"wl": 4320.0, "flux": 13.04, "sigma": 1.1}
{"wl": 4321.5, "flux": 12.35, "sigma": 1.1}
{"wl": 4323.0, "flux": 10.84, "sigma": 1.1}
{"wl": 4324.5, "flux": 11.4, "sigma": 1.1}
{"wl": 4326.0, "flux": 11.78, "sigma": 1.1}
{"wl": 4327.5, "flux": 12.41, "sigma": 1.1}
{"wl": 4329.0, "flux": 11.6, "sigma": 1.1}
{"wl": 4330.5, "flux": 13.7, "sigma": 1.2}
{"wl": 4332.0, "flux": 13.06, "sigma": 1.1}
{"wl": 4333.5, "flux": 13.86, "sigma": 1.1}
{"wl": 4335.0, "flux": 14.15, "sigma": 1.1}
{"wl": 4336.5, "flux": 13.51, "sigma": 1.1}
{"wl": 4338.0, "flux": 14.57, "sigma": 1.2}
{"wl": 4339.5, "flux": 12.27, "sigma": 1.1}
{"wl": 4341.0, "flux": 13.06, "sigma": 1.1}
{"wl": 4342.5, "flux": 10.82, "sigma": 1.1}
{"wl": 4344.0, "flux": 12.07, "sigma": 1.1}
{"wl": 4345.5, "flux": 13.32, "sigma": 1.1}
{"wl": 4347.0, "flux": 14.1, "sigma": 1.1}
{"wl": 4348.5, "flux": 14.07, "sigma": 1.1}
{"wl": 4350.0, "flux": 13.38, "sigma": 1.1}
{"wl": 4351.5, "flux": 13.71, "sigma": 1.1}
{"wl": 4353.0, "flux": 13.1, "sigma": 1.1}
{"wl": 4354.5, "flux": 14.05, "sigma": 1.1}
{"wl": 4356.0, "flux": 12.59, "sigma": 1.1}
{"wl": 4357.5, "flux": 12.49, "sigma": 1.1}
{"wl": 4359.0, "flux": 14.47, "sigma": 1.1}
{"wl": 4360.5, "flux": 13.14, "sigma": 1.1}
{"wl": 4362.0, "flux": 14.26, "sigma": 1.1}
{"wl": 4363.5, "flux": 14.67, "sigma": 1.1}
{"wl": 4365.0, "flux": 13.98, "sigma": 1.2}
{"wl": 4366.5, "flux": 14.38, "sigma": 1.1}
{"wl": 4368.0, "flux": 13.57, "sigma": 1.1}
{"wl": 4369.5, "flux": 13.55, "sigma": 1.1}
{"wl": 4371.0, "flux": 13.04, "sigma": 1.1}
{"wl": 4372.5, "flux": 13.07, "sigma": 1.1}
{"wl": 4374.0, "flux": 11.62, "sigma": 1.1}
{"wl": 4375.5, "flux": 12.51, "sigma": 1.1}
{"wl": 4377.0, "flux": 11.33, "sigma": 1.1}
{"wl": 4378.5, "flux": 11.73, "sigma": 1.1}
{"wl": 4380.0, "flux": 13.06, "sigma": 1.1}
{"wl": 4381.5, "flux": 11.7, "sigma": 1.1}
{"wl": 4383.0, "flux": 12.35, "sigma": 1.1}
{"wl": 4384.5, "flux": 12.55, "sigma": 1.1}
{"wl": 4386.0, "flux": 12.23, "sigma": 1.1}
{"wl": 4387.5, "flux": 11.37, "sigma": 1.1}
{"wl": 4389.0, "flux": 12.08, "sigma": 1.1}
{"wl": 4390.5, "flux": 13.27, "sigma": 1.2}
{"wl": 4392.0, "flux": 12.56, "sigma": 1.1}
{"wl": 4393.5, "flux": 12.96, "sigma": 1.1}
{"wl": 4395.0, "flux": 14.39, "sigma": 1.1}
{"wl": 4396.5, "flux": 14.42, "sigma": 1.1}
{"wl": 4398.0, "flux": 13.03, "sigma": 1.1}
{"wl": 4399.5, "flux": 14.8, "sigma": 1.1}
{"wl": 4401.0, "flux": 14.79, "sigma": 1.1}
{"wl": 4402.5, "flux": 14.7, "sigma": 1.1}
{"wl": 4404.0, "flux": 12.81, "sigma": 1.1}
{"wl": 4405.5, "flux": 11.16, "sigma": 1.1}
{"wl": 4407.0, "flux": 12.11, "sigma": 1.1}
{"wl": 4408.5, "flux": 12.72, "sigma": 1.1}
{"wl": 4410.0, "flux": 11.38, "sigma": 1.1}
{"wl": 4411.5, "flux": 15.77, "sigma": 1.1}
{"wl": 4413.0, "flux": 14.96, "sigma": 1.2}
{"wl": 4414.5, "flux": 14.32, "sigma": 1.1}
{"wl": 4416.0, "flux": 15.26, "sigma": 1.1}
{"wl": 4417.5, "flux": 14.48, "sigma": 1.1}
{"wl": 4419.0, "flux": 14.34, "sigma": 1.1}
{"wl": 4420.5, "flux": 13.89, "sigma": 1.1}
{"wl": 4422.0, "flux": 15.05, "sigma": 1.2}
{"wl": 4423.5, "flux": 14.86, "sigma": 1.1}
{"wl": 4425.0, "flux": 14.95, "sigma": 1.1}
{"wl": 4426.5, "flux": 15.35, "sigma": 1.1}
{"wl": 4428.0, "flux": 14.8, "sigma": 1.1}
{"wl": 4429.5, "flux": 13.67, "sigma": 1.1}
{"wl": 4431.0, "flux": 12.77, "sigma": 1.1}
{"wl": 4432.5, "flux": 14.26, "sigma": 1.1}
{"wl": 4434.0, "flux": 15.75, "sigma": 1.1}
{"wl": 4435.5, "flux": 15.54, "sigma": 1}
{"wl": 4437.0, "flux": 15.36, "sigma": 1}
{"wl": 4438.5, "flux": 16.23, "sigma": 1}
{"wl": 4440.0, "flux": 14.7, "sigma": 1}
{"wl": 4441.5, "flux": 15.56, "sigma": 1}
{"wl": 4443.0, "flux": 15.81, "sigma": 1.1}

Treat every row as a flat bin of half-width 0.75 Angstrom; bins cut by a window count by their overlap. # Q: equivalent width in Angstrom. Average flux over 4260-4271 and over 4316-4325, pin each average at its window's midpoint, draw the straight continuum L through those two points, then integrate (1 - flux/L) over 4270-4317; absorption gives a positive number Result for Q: 8.6 Angstrom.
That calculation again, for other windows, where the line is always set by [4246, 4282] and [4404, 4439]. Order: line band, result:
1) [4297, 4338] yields 4.53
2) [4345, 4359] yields -0.43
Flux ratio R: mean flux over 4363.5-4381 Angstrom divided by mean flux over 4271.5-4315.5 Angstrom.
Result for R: 1.29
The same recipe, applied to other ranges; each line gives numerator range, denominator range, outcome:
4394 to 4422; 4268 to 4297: 1.27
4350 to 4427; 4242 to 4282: 1.16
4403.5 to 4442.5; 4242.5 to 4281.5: 1.23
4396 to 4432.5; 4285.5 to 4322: 1.38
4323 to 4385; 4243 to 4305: 1.18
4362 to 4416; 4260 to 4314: 1.26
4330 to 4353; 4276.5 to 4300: 1.25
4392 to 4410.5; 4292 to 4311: 1.51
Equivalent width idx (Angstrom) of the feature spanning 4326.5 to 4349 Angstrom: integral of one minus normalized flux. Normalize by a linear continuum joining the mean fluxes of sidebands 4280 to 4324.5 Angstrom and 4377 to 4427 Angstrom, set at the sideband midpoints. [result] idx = -3.2 Angstrom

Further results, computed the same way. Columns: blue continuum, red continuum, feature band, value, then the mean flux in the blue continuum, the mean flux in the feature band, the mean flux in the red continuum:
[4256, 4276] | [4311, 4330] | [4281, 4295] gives 1.3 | 11.6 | 10.7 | 12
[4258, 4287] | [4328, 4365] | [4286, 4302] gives 3.1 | 11.6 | 9.73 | 13.3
